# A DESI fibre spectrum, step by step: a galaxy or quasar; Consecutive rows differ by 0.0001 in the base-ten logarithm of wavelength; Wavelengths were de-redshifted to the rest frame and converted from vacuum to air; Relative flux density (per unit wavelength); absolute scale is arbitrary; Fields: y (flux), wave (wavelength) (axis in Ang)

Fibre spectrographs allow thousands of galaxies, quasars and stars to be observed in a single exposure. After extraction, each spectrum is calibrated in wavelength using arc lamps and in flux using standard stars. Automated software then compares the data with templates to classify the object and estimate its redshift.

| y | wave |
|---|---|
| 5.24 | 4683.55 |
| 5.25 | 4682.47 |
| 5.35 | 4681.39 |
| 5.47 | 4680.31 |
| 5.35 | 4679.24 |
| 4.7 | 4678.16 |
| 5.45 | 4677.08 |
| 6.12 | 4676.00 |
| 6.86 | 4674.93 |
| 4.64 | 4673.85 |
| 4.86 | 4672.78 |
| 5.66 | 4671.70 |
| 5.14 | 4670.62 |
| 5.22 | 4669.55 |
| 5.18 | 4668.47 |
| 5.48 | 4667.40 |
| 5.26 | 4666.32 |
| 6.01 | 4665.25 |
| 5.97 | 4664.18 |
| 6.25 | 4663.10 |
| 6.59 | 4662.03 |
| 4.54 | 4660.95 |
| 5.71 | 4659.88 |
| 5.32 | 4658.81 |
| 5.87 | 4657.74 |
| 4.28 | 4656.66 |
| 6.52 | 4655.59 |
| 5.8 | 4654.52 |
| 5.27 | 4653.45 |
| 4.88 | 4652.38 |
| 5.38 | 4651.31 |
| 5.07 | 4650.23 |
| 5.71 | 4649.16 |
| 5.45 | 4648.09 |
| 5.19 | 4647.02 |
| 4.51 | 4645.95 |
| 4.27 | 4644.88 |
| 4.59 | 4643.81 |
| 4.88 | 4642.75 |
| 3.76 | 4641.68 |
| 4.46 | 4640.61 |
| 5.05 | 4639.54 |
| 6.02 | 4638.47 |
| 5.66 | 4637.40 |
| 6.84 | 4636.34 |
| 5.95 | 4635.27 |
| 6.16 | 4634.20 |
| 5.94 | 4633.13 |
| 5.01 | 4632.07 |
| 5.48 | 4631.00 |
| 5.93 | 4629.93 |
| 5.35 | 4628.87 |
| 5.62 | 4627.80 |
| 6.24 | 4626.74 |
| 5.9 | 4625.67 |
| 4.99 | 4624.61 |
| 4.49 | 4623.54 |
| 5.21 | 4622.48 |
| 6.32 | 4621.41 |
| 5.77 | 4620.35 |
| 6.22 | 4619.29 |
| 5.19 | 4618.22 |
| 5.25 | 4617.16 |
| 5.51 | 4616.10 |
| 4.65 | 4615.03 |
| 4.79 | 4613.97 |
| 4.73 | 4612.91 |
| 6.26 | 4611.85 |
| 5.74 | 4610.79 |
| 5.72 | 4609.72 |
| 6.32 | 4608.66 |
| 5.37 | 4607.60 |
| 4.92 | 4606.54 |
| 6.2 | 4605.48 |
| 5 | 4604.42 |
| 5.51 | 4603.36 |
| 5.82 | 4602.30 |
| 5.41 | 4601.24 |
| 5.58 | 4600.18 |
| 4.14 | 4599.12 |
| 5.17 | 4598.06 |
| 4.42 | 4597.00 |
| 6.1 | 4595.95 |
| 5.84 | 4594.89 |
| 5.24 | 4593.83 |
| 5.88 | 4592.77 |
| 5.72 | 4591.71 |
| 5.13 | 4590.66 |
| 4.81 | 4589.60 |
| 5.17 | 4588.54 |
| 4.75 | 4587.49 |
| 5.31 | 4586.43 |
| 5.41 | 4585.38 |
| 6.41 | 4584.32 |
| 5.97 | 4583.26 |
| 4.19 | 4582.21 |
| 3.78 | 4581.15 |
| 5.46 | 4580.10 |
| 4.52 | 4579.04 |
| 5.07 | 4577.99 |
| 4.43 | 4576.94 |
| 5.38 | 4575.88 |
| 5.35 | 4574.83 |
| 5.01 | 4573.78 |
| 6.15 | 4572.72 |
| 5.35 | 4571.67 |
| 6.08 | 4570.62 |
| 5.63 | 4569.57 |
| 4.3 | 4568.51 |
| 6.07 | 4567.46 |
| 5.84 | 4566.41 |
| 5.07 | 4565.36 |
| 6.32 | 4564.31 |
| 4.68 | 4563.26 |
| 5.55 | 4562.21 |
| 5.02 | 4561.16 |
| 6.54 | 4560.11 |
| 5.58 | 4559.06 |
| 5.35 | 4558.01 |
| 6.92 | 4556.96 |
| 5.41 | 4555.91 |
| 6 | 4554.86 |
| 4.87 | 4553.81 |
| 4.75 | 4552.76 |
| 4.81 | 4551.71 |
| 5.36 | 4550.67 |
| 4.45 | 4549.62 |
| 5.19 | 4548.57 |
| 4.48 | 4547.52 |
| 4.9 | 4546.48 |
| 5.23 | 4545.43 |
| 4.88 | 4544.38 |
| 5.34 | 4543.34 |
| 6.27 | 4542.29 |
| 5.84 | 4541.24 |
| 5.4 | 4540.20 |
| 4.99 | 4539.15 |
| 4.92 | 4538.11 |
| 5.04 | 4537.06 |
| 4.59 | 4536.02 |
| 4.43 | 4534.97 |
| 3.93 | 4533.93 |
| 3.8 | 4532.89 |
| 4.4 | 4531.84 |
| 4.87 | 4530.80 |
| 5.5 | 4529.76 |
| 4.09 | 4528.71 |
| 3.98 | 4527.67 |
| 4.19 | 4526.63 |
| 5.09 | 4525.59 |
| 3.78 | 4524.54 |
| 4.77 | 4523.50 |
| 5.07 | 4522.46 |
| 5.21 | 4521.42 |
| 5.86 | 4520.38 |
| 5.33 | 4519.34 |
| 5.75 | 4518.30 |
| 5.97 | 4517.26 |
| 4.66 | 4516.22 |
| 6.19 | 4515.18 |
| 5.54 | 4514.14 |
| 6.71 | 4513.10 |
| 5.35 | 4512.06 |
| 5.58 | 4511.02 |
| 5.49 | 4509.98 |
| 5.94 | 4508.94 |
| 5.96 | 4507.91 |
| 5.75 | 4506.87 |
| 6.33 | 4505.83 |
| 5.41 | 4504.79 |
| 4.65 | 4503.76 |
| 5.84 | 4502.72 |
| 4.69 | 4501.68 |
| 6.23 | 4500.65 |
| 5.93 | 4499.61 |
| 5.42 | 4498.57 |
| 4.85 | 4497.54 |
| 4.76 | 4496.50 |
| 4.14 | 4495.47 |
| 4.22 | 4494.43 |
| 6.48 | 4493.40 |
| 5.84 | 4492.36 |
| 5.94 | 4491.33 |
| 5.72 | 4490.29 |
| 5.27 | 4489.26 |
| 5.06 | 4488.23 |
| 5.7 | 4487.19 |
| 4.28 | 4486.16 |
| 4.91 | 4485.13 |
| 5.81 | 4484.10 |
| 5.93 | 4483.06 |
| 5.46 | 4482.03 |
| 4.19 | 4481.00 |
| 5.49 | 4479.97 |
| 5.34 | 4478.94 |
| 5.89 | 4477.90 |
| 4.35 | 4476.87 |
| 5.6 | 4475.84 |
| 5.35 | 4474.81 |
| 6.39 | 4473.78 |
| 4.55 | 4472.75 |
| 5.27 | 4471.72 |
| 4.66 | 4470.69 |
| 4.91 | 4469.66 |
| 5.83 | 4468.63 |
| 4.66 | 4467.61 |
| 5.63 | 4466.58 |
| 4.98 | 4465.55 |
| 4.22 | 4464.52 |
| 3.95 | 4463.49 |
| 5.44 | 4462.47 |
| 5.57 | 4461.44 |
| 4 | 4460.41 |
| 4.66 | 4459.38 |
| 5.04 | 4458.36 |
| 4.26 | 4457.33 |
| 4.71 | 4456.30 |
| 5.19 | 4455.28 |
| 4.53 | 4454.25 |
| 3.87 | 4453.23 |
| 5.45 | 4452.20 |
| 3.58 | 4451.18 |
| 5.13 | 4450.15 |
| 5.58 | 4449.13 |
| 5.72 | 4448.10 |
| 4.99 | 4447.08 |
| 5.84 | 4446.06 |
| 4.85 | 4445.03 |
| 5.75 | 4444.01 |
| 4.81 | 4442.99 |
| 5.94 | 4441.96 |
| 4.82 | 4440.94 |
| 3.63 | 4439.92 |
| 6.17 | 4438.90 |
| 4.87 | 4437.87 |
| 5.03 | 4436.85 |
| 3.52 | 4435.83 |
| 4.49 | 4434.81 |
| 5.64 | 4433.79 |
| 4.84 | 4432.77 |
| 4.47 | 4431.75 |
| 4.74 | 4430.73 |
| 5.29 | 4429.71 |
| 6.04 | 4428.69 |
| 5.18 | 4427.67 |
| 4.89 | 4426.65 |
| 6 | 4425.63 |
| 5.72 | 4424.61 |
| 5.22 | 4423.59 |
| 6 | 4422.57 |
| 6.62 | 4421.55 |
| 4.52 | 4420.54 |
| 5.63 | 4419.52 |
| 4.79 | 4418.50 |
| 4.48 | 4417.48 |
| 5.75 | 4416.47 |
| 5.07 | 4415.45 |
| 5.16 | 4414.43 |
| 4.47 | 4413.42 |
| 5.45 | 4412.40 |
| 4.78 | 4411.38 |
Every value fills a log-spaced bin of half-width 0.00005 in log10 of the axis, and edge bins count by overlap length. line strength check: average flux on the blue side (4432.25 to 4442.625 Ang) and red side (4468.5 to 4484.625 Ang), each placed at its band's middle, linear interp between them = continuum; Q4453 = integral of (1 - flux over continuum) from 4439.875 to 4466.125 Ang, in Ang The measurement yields 0.8 Ang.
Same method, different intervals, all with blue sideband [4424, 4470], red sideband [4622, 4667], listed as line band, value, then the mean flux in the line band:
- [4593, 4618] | -0.24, 5.38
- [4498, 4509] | -1.13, 5.64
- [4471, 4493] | -1.24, 5.35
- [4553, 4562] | -0.77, 5.67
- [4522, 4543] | 1.71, 4.75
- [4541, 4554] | 0.27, 5.09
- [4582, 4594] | -0.17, 5.37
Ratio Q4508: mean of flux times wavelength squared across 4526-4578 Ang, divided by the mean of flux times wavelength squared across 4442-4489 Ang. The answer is 1.1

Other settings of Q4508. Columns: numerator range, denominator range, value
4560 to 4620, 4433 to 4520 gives 1.08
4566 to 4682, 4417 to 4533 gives 1.11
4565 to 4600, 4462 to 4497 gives 1.06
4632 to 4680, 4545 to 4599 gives 1.06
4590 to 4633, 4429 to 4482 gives 1.17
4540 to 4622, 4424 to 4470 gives 1.14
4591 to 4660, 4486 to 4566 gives 1.08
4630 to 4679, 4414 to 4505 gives 1.15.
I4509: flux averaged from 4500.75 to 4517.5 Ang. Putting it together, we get 5.64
